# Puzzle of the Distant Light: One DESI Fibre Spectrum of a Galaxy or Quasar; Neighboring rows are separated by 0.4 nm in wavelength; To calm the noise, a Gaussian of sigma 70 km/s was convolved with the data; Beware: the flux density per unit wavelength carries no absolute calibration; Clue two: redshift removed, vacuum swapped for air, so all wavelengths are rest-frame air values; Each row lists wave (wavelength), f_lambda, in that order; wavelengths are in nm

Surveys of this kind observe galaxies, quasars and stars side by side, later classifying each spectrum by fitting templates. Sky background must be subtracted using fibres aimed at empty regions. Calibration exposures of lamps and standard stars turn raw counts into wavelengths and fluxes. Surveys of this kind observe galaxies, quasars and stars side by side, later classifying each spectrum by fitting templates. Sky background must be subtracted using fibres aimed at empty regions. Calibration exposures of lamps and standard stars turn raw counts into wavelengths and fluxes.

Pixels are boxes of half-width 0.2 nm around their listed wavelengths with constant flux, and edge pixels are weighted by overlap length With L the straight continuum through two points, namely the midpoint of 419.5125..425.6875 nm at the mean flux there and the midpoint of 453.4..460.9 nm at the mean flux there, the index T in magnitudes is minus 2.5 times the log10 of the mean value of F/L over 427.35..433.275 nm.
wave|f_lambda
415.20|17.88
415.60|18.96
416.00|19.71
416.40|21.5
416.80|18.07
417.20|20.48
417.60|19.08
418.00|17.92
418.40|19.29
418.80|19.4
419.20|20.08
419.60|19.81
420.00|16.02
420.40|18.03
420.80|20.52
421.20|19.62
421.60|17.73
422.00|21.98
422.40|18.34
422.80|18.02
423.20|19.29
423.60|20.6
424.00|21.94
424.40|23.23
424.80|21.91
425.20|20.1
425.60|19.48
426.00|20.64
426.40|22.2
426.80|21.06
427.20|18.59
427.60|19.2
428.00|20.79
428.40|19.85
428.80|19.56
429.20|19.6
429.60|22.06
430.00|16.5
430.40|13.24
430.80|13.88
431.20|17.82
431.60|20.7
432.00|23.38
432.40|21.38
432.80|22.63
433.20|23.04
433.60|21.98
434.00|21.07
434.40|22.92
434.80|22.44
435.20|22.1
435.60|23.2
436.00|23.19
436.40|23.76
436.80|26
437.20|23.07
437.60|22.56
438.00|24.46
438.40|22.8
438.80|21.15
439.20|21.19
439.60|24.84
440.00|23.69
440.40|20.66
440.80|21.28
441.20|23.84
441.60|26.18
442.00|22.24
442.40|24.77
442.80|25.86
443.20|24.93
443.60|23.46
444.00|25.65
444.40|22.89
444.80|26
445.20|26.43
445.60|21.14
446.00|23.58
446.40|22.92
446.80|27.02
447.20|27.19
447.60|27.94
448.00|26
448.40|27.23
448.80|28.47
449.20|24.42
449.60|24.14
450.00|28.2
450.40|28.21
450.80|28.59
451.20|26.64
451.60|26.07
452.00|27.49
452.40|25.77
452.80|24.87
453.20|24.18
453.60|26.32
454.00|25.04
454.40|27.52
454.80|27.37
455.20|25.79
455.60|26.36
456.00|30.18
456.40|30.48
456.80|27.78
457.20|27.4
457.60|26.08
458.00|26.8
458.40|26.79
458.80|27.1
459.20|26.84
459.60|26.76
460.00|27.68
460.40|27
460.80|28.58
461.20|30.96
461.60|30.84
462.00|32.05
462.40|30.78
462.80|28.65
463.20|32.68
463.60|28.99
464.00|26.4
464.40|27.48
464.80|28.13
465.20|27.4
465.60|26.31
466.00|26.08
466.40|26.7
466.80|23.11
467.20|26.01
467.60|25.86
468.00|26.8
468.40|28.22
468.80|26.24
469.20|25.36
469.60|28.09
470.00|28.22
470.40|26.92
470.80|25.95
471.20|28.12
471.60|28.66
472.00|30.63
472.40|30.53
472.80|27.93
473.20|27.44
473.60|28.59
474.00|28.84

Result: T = 0.10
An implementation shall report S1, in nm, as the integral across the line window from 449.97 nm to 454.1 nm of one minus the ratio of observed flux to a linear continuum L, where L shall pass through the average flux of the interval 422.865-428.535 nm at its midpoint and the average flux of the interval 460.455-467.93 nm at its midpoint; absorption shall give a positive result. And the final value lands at -0.12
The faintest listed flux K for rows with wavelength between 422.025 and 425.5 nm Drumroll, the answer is 18.02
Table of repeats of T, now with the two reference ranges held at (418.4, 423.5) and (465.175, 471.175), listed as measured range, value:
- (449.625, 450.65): -0.164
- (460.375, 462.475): -0.187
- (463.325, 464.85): -0.084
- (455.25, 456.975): -0.158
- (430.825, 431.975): 0.092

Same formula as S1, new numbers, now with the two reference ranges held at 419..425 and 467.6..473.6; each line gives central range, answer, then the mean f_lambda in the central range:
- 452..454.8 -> -0.10 nm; 25.9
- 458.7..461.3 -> -0.17 nm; 27.8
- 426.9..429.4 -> 0.14 nm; 19.7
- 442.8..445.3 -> -0.16 nm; 24.9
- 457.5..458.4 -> -0.03 nm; 26.6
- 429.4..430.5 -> 0.18 nm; 17.6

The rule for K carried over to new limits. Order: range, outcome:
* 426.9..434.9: 13.24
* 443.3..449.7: 21.14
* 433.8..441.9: 20.66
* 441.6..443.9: 22.24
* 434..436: 21.07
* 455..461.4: 25.79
